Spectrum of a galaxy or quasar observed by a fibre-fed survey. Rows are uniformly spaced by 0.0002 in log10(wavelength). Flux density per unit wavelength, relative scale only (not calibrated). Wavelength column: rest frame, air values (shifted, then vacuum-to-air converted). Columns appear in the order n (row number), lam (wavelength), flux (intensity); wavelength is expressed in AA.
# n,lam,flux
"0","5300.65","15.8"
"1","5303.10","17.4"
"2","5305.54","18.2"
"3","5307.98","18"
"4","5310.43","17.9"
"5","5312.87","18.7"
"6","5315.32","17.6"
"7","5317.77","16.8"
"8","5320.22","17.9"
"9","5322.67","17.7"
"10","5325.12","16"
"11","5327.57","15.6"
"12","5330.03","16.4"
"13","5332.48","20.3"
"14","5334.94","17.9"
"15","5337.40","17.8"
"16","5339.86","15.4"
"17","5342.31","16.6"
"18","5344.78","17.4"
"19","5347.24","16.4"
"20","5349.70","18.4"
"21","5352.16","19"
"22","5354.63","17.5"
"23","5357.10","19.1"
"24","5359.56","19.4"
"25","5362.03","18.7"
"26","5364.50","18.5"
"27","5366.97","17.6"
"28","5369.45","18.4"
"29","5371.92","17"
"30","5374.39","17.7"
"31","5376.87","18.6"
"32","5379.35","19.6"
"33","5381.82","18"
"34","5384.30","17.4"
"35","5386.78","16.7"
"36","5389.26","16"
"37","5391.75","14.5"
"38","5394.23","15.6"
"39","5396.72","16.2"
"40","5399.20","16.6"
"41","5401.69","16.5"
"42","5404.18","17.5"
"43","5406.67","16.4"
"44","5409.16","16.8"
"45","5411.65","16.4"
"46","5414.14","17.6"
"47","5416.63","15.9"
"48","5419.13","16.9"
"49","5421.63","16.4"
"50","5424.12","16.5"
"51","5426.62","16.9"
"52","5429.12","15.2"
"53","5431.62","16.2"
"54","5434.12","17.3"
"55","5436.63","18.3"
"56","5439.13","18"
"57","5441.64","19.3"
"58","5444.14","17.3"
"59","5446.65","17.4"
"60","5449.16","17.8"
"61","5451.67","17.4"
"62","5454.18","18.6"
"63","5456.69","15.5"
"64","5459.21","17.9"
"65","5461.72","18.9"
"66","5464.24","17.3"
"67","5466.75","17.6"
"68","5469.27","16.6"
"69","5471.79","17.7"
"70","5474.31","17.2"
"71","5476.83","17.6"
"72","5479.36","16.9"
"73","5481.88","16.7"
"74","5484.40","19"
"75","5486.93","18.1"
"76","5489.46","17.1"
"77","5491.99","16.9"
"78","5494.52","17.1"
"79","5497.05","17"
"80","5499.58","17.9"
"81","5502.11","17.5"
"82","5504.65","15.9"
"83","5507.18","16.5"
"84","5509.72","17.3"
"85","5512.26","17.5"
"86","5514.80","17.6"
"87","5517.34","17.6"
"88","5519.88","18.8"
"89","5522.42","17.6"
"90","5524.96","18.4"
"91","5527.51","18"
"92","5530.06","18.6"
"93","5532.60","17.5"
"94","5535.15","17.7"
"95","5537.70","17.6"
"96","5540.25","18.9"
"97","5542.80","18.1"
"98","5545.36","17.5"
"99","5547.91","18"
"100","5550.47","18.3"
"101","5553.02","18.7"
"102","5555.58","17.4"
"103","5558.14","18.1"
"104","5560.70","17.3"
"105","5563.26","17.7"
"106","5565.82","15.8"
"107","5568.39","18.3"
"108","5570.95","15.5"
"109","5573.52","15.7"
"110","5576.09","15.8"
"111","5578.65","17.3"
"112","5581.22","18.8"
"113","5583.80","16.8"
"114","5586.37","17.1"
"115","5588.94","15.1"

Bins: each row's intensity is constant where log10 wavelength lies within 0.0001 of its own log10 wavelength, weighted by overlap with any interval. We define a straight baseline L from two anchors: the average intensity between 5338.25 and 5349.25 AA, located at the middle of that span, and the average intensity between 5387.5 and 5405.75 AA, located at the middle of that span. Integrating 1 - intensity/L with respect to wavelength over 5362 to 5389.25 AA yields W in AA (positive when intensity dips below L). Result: -2.6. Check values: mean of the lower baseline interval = 16.6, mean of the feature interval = 17.9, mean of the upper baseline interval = 16.1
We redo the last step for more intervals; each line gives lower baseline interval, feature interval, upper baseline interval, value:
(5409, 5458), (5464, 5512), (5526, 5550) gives 0.8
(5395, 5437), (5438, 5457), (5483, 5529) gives -0.9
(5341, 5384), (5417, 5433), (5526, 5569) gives 1.5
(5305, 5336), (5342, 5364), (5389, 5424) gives -1.3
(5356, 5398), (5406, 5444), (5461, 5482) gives 1.1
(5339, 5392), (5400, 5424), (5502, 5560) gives 1.4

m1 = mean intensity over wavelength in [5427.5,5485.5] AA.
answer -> 17.5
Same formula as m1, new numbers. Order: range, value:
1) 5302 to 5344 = 17.4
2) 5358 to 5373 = 18.3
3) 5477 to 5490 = 17.6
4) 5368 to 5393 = 17.4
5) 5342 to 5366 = 18.2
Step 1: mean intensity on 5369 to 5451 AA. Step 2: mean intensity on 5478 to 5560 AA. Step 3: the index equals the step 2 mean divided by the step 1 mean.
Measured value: 1.04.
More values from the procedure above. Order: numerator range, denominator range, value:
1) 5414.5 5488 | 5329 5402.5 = 0.99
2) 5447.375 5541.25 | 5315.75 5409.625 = 1.01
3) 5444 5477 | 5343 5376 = 0.97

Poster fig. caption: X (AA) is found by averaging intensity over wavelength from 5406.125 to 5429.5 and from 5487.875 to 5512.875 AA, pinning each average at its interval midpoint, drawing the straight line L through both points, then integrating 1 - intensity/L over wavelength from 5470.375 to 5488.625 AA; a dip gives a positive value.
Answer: -0.7 AA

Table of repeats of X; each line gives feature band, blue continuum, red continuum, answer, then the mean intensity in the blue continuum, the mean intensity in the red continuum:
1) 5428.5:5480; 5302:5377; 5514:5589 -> 0.51 AA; 17.7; 17.6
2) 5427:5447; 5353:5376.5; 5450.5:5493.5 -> 0.41 AA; 18.2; 17.5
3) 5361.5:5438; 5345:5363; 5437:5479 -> 4.24 AA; 18.3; 17.6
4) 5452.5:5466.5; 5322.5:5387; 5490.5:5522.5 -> -0.14 AA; 17.8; 17.3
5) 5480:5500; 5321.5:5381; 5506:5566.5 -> 0.40 AA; 17.8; 17.8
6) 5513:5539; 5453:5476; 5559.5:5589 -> -1.24 AA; 17.5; 16.8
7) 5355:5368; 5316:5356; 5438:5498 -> -0.92 AA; 17.3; 17.5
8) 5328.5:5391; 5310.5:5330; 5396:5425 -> -3.12 AA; 17.2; 16.7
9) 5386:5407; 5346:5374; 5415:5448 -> 1.66 AA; 18.2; 17.1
